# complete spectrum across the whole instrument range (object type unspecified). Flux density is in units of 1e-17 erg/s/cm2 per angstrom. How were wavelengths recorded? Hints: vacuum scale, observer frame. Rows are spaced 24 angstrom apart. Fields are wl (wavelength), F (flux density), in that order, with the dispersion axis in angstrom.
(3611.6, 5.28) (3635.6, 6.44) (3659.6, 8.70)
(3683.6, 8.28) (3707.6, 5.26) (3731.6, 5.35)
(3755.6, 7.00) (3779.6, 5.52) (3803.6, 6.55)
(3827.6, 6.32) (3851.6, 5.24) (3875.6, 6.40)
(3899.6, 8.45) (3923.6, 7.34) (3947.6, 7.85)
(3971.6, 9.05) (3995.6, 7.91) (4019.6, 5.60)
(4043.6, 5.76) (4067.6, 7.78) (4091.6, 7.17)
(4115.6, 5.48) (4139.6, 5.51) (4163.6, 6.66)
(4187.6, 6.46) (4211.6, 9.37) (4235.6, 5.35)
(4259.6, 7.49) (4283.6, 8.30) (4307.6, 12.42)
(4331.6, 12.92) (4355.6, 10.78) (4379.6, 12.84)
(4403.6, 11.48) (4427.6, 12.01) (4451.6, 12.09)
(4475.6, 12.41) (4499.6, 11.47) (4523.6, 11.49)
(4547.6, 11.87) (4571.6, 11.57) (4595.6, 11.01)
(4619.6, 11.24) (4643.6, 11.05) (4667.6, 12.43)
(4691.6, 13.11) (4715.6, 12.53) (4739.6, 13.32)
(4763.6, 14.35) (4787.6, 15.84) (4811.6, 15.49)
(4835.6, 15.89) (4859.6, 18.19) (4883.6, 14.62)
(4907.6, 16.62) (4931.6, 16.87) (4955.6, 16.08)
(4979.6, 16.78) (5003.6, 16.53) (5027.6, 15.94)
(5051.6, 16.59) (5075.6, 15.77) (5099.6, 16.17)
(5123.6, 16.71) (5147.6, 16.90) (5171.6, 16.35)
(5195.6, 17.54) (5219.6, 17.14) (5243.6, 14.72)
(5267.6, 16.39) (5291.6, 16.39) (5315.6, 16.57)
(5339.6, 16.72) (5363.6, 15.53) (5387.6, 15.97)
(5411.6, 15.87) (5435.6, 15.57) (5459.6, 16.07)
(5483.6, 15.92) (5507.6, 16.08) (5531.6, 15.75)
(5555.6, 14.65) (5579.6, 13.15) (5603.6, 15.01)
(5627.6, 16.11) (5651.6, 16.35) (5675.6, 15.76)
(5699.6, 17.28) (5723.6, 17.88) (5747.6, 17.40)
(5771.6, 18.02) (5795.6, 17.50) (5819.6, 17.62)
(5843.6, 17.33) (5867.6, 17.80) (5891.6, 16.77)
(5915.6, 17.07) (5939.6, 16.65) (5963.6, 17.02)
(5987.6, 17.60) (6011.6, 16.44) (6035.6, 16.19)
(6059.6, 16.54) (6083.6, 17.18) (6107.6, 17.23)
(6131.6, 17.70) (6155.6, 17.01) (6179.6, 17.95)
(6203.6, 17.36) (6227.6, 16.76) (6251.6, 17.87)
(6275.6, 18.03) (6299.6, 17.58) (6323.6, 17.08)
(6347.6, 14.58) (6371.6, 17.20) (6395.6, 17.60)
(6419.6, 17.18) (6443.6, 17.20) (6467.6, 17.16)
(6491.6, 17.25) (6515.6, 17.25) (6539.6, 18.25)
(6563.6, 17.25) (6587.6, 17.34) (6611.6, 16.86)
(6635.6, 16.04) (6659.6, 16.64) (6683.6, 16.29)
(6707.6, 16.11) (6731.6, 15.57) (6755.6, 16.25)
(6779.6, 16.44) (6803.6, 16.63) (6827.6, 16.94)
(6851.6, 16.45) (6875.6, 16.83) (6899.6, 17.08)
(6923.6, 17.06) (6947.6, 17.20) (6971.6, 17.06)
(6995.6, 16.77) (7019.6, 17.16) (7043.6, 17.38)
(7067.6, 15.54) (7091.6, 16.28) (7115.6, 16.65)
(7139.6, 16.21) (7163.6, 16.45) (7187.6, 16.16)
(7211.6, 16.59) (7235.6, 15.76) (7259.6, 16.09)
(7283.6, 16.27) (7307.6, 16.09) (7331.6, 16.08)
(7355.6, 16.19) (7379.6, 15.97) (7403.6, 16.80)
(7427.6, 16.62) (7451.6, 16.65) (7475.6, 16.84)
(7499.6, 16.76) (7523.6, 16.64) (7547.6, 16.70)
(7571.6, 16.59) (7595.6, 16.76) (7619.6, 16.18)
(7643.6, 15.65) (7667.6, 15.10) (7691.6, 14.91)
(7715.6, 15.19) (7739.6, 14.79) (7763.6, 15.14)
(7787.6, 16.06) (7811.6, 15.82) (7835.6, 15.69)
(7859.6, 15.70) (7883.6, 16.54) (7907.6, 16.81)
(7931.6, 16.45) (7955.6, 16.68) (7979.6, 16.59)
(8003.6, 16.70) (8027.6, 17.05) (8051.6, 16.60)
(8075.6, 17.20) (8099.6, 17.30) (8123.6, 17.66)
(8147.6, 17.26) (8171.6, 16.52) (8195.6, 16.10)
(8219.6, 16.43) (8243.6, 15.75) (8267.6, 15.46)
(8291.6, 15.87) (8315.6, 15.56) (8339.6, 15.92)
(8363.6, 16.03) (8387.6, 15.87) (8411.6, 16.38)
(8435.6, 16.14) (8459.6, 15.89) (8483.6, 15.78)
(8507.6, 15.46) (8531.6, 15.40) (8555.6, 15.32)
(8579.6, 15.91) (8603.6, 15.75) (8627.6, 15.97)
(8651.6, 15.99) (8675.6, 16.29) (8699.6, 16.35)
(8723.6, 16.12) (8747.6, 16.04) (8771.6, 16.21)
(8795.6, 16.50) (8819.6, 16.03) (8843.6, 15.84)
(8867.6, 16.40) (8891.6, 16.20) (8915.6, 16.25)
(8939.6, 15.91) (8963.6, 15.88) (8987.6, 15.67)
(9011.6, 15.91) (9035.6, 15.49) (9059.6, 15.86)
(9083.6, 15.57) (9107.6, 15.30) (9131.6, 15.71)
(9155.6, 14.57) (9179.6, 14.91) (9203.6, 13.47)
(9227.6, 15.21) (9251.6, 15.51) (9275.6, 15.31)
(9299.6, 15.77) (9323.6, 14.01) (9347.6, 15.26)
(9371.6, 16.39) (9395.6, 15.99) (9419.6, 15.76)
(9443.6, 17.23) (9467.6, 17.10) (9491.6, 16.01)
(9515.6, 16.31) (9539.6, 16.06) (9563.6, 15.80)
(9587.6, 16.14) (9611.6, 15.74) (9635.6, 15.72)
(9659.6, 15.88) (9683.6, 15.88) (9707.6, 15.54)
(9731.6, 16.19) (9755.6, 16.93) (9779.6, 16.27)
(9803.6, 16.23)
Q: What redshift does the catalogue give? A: 0.077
